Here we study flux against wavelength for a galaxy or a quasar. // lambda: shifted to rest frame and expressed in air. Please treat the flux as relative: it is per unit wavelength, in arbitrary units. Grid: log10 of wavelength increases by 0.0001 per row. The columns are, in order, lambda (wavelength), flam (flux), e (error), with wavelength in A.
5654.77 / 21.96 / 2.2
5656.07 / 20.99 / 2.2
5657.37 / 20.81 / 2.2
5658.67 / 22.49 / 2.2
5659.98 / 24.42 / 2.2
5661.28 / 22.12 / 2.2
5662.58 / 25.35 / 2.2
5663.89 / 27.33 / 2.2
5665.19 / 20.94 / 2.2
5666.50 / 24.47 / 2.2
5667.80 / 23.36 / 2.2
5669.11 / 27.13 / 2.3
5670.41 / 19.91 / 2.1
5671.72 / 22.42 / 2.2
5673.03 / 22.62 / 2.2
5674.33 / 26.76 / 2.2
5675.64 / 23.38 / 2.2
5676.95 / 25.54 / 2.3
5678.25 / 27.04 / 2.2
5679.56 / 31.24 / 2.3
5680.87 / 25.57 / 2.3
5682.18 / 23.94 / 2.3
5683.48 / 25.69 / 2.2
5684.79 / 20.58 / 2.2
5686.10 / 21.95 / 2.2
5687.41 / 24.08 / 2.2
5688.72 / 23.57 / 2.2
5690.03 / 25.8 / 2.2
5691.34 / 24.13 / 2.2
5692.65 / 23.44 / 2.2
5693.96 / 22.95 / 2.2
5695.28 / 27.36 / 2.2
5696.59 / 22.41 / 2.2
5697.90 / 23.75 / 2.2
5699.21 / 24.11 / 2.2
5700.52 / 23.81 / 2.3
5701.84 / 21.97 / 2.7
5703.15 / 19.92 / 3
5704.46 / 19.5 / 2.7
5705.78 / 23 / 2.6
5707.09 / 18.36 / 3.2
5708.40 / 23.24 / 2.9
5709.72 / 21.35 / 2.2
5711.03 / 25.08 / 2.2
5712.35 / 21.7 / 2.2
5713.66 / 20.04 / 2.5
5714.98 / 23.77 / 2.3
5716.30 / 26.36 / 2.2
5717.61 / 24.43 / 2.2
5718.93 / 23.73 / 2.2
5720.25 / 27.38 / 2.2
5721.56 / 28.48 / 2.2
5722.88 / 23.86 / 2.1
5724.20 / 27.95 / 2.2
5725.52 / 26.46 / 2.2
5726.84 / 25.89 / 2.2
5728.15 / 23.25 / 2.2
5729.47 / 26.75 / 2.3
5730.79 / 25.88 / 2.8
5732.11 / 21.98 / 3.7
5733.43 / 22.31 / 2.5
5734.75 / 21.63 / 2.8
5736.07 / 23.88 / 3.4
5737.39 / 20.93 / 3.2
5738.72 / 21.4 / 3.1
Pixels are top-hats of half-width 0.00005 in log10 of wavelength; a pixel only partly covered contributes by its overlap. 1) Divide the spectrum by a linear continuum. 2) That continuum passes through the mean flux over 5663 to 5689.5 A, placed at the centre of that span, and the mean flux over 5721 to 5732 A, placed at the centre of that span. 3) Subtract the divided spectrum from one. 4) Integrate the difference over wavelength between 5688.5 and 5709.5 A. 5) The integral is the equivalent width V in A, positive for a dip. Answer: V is 1.8 A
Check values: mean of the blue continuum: 24.4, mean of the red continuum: 25.8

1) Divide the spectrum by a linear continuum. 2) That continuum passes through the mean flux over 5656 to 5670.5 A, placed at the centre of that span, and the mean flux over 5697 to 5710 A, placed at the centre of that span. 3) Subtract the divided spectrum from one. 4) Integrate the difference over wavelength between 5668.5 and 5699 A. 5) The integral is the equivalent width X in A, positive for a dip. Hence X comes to -2.28 A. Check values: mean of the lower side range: 23.5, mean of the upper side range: 21.9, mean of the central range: 24.4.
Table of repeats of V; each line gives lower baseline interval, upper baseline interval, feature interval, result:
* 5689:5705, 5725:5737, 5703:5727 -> 0.0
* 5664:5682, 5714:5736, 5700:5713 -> 1.6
